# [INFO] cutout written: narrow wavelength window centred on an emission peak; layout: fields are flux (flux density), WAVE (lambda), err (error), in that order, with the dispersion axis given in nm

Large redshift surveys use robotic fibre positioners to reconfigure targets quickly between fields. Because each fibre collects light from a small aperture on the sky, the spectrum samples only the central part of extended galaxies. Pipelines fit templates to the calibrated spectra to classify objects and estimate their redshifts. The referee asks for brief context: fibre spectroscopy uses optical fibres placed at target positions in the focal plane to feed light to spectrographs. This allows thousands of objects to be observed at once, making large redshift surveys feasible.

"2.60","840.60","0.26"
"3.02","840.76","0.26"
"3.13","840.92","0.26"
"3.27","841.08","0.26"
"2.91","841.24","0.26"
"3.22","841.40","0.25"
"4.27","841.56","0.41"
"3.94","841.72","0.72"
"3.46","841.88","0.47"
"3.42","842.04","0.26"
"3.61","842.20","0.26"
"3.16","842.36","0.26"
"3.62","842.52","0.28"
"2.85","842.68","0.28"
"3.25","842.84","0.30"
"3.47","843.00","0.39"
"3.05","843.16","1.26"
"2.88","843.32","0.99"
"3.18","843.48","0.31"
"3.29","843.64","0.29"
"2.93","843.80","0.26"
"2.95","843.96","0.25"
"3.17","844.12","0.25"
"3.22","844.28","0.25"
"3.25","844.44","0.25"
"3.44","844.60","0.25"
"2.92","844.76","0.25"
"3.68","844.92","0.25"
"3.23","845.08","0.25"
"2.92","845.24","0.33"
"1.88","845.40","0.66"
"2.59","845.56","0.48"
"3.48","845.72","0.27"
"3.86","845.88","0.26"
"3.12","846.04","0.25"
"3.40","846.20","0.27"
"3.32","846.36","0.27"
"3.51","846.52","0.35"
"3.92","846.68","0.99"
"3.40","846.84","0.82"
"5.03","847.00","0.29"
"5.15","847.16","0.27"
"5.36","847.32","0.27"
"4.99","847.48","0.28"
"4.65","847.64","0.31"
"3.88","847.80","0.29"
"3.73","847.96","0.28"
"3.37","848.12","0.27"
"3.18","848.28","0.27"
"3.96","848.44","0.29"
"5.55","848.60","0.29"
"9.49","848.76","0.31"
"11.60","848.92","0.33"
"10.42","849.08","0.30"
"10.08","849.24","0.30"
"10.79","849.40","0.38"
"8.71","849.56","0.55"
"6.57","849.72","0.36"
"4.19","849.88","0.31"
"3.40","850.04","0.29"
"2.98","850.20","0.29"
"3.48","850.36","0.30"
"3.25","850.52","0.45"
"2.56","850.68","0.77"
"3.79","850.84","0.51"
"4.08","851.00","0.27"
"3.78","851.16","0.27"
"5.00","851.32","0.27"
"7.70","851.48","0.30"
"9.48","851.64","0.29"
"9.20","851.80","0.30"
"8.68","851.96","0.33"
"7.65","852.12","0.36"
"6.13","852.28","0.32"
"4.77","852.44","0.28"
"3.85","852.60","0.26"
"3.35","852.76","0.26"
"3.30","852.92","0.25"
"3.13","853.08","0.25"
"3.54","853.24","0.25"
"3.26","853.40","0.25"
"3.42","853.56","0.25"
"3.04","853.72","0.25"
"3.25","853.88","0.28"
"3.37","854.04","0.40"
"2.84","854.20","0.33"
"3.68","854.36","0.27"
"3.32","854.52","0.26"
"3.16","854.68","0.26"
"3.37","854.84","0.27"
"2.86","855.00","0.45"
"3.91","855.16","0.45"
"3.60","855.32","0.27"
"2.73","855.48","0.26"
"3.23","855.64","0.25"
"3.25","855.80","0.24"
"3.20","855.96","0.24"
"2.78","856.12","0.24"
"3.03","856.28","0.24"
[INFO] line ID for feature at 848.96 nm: H-alpha 6563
